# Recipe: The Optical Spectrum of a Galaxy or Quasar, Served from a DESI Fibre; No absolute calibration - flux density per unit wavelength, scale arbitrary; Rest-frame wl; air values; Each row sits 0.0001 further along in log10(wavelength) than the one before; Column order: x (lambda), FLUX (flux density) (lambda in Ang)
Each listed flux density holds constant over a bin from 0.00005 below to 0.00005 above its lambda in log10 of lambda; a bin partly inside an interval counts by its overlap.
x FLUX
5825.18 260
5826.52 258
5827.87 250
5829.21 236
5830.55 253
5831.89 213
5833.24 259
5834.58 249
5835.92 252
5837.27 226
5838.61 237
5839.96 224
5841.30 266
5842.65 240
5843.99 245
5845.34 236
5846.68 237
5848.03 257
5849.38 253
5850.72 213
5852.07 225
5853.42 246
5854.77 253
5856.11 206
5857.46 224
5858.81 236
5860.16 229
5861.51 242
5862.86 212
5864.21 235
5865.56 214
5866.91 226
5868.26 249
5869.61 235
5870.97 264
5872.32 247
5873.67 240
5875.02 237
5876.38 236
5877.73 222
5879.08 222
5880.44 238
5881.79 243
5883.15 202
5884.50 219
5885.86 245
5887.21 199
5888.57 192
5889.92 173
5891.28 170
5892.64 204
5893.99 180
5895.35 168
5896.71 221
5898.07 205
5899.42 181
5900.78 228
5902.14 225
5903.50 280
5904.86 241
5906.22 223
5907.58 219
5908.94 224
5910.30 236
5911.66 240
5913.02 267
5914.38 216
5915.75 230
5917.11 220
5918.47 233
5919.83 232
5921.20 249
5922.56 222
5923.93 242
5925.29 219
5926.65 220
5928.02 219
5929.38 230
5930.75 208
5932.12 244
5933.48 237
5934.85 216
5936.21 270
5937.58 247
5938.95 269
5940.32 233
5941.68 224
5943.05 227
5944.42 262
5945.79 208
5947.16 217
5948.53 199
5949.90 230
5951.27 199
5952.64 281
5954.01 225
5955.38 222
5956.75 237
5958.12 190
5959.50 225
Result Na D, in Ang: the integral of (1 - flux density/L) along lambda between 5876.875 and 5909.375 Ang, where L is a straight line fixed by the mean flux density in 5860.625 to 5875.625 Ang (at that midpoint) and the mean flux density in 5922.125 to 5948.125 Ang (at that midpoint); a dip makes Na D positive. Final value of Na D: 2.94 Ang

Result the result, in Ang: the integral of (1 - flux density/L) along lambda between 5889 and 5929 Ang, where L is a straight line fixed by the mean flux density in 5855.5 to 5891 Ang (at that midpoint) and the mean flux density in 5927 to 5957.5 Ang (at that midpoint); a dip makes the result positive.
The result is 1.53 Ang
